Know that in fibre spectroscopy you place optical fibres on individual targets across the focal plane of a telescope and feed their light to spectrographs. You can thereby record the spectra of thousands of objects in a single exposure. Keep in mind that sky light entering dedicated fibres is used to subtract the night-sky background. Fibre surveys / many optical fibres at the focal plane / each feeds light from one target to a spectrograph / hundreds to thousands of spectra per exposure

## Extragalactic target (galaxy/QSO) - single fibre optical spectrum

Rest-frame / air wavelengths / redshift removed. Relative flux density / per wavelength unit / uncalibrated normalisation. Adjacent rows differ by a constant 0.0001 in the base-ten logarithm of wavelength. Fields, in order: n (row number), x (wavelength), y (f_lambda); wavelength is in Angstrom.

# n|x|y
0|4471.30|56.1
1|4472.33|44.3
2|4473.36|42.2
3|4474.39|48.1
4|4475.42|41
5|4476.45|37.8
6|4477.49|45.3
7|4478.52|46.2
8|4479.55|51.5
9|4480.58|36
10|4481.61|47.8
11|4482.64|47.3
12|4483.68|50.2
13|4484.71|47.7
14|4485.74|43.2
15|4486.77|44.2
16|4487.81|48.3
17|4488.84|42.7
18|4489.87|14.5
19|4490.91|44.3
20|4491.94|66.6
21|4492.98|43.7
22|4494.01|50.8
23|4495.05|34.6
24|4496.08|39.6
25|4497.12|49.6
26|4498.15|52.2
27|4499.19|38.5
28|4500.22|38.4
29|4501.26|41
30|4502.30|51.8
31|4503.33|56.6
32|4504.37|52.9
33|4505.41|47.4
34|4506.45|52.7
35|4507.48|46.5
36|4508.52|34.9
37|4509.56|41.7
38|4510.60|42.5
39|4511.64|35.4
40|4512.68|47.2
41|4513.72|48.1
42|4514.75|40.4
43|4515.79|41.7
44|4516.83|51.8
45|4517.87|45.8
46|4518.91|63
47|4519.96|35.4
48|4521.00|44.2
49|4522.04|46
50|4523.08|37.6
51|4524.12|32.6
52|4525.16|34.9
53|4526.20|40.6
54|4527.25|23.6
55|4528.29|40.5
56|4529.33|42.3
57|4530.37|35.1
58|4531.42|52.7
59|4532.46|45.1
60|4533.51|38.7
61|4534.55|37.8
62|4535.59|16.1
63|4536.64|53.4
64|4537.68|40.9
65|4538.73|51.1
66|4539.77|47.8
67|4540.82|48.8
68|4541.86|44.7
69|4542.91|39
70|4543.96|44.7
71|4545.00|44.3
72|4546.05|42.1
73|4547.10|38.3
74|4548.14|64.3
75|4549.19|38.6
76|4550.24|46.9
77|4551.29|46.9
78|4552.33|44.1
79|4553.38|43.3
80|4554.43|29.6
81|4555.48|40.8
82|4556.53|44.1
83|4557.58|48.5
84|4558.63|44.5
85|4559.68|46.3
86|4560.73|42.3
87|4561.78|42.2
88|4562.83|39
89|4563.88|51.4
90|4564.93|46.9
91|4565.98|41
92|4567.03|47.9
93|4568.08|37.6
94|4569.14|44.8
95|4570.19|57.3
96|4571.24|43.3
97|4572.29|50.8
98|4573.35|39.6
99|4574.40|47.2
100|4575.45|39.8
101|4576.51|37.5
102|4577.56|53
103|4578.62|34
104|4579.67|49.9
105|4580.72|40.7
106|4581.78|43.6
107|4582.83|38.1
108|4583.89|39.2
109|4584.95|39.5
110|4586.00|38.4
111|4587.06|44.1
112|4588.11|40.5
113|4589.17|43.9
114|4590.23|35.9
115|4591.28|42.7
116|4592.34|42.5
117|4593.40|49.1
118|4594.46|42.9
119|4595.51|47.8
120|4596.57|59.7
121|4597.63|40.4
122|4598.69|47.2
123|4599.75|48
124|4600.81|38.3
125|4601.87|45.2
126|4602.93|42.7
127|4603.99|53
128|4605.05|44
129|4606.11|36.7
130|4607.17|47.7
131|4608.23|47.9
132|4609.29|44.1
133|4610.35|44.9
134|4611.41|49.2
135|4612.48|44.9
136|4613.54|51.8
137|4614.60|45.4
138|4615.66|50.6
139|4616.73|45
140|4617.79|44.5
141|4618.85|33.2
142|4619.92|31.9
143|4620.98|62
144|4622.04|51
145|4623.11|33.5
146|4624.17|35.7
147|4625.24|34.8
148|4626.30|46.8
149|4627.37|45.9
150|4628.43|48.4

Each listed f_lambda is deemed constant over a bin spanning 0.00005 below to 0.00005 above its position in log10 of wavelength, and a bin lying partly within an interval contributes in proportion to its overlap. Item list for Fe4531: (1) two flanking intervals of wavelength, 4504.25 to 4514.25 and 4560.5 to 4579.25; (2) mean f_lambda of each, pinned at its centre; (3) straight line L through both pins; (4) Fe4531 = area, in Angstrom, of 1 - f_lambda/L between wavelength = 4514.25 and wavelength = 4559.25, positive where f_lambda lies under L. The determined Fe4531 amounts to 1.9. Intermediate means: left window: 44.6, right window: 44.3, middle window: 42.6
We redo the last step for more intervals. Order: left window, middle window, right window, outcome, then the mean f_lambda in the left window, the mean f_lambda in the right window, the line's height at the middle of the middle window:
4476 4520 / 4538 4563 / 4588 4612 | 0.4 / 45.2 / 45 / 45.1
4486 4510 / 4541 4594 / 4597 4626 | 1.2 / 44.9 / 44.3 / 44.5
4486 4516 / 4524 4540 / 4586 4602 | 1.7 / 44.5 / 44.3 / 44.4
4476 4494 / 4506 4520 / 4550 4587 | -0.2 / 44.7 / 43.4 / 44.3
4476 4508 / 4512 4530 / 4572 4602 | 1.2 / 45.5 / 43.3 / 44.8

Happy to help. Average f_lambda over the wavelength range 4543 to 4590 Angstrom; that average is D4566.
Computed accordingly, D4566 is 43.6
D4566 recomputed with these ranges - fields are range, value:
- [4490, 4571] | 43.8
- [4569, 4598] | 43.8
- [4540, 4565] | 44.2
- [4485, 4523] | 44.9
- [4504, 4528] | 42.8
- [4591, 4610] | 45.6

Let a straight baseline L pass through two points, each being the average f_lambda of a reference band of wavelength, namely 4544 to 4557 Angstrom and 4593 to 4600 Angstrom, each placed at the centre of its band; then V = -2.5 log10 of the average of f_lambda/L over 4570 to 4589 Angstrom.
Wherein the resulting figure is 0.08 mag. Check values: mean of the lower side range 43.7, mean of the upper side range 47.8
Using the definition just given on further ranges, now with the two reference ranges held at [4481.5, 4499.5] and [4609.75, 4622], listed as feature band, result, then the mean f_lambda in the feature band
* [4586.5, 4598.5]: 0.03 mag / 44.6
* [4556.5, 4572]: 0.00 mag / 45.3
